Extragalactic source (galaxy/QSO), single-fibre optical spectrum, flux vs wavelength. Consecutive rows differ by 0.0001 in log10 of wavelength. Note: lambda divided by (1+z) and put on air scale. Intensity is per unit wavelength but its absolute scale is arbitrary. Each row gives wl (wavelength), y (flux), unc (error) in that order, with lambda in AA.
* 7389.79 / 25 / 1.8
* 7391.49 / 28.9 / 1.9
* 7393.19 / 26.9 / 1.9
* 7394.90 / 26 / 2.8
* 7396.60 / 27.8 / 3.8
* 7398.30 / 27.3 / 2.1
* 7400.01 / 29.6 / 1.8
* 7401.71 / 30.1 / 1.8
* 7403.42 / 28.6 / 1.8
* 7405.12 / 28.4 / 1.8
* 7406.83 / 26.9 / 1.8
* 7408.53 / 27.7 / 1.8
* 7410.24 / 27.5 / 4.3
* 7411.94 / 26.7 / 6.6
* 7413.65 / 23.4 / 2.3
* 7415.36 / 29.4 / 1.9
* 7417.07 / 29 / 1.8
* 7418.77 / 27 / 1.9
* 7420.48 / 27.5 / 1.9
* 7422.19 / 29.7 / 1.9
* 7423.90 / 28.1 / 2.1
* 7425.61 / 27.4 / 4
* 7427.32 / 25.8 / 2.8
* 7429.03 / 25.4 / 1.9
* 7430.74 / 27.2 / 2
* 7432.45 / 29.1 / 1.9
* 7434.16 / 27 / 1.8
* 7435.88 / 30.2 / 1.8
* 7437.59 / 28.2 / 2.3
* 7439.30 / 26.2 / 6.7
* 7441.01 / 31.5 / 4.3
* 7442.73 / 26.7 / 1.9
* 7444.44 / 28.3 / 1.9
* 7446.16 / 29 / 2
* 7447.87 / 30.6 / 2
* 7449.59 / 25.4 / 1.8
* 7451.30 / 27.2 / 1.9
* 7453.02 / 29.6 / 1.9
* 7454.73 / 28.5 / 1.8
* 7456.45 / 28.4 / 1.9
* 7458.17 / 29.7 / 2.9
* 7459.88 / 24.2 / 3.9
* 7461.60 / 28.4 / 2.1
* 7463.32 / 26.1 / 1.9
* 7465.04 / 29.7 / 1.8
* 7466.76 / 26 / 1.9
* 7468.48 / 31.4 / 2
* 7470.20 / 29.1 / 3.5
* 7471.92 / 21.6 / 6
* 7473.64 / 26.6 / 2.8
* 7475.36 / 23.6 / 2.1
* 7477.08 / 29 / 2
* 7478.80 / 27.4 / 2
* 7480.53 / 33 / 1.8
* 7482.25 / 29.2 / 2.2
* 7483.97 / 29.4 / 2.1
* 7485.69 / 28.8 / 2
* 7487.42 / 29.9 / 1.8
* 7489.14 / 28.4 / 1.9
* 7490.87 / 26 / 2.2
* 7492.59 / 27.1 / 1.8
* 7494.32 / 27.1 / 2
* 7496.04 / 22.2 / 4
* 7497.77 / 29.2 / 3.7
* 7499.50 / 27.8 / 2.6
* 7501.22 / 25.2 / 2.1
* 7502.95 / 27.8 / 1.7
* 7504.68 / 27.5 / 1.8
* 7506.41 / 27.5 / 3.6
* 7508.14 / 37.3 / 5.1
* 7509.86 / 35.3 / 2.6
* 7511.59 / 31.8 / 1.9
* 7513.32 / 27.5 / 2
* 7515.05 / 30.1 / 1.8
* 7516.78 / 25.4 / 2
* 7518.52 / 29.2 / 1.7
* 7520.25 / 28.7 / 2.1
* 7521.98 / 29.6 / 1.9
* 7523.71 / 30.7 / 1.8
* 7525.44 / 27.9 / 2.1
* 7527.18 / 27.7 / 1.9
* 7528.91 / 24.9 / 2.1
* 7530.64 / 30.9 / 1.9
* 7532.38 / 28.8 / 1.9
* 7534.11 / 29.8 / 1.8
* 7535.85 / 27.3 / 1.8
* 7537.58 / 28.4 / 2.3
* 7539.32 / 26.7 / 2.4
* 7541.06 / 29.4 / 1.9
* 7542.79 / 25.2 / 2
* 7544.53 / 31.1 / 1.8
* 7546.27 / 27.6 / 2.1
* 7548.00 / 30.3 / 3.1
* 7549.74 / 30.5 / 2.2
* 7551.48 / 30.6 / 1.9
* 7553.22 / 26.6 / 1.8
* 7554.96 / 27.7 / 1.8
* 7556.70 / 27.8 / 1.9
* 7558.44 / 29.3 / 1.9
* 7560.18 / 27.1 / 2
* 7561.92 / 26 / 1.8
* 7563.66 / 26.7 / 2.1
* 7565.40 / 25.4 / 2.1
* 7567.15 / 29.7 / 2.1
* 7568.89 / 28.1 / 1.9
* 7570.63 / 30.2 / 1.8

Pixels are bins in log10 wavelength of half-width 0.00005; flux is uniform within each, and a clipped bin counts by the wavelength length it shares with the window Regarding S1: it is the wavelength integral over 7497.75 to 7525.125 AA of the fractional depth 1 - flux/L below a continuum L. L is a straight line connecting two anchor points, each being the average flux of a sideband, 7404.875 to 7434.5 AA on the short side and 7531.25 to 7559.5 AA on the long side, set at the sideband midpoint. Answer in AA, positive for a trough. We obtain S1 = -1.1 AA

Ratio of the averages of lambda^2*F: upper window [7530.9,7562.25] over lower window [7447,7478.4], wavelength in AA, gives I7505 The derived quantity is 1.06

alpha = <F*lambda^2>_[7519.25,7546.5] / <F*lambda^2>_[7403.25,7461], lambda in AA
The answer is 1.05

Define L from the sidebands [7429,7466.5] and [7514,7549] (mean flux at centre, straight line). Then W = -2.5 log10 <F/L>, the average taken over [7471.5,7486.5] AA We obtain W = 0.02 mag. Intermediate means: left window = 28.1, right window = 28.5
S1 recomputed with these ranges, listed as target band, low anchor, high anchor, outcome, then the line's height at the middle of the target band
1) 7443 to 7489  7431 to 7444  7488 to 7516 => 0.7 AA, 28.5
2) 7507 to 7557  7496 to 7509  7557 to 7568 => -2.2 AA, 27.9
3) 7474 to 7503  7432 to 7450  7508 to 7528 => 1.6 AA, 29.3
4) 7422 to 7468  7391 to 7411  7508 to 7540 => 0.8 AA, 28.4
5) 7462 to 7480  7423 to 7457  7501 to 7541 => 0.8 AA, 28.4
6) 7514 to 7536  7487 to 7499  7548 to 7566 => -0.9 AA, 27.5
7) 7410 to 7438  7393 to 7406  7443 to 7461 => 0.5 AA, 28.1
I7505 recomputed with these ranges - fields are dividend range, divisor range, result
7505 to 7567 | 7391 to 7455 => 1.06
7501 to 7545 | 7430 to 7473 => 1.05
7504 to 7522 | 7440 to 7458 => 1.07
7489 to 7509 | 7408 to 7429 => 1.04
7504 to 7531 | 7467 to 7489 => 1.06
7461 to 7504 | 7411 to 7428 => 1.02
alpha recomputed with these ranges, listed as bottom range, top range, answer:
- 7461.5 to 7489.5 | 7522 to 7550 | 1.03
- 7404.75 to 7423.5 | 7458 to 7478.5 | 1.00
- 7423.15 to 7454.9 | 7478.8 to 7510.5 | 1.04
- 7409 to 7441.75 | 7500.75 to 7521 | 1.09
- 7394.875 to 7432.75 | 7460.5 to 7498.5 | 1.02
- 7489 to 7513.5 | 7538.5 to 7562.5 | 1.00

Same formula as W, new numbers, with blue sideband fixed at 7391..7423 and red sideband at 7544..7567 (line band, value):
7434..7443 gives -0.02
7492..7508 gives 0.03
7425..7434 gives 0.03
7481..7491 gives -0.04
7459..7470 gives 0.01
